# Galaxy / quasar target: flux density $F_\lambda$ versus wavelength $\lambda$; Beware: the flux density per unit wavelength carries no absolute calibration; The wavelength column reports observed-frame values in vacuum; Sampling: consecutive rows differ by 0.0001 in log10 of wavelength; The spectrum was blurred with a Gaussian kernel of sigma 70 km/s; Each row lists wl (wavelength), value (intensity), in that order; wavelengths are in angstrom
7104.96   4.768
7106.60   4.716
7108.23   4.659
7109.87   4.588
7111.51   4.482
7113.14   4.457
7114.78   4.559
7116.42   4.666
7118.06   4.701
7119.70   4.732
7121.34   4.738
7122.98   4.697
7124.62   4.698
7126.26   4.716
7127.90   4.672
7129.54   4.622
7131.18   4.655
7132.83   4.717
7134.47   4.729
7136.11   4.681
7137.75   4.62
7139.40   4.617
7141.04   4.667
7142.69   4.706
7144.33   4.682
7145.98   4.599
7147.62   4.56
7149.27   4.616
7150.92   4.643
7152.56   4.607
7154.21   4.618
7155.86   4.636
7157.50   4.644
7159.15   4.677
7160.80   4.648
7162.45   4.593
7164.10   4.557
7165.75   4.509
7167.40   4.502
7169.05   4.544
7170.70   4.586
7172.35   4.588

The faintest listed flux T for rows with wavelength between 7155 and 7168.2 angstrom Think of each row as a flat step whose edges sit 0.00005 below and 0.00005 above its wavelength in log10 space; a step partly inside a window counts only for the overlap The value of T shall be 4.502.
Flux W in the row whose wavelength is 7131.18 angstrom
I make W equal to 4.655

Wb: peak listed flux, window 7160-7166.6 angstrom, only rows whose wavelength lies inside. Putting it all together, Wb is 4.648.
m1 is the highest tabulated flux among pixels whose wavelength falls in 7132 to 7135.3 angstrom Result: 4.729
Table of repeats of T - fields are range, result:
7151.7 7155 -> 4.607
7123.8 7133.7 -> 4.622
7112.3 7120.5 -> 4.457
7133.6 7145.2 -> 4.617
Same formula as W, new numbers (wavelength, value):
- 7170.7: 4.586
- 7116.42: 4.666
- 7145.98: 4.599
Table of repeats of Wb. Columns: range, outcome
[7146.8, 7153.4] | 4.643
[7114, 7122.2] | 4.738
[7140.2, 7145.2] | 4.706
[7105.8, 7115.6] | 4.716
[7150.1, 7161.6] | 4.677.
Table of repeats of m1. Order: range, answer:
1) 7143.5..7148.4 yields 4.682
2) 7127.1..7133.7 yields 4.717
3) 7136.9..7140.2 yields 4.62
